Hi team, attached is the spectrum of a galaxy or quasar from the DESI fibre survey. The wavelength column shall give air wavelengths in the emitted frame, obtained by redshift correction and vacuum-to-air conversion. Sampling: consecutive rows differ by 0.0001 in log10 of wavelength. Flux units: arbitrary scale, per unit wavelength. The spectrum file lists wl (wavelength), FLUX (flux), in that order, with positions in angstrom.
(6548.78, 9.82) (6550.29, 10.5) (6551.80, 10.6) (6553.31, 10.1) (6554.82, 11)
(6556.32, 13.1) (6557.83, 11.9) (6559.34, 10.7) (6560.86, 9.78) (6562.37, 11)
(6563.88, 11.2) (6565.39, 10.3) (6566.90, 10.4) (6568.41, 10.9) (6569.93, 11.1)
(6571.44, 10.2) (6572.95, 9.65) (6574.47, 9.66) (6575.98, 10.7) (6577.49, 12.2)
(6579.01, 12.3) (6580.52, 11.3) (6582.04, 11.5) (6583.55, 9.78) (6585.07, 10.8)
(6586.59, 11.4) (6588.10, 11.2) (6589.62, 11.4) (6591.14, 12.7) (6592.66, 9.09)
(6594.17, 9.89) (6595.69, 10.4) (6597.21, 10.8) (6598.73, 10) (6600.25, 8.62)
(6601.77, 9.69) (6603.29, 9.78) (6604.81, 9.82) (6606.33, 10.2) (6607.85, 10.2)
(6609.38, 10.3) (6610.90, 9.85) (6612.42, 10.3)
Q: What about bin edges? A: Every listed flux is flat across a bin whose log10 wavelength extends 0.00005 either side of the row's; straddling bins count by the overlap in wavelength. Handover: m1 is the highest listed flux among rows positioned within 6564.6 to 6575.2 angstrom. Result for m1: 11.1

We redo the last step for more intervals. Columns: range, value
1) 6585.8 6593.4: 12.7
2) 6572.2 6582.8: 12.3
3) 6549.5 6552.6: 10.6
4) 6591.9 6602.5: 10.8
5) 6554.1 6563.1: 13.1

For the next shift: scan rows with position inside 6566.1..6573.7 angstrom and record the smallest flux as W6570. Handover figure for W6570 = 9.65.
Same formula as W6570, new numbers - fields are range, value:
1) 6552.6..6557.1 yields 10.1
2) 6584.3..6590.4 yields 10.8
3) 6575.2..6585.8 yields 9.78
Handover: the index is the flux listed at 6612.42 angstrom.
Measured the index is 10.3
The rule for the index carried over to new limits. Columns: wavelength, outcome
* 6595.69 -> 10.4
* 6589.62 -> 11.4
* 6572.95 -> 9.65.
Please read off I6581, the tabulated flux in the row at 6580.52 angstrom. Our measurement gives 11.3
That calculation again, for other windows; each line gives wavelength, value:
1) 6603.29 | 9.78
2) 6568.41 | 10.9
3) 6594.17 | 9.89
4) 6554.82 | 11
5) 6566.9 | 10.4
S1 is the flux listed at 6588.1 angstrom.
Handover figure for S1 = 11.2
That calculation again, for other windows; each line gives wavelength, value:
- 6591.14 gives 12.7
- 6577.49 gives 12.2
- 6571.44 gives 10.2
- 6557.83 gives 11.9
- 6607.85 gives 10.2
